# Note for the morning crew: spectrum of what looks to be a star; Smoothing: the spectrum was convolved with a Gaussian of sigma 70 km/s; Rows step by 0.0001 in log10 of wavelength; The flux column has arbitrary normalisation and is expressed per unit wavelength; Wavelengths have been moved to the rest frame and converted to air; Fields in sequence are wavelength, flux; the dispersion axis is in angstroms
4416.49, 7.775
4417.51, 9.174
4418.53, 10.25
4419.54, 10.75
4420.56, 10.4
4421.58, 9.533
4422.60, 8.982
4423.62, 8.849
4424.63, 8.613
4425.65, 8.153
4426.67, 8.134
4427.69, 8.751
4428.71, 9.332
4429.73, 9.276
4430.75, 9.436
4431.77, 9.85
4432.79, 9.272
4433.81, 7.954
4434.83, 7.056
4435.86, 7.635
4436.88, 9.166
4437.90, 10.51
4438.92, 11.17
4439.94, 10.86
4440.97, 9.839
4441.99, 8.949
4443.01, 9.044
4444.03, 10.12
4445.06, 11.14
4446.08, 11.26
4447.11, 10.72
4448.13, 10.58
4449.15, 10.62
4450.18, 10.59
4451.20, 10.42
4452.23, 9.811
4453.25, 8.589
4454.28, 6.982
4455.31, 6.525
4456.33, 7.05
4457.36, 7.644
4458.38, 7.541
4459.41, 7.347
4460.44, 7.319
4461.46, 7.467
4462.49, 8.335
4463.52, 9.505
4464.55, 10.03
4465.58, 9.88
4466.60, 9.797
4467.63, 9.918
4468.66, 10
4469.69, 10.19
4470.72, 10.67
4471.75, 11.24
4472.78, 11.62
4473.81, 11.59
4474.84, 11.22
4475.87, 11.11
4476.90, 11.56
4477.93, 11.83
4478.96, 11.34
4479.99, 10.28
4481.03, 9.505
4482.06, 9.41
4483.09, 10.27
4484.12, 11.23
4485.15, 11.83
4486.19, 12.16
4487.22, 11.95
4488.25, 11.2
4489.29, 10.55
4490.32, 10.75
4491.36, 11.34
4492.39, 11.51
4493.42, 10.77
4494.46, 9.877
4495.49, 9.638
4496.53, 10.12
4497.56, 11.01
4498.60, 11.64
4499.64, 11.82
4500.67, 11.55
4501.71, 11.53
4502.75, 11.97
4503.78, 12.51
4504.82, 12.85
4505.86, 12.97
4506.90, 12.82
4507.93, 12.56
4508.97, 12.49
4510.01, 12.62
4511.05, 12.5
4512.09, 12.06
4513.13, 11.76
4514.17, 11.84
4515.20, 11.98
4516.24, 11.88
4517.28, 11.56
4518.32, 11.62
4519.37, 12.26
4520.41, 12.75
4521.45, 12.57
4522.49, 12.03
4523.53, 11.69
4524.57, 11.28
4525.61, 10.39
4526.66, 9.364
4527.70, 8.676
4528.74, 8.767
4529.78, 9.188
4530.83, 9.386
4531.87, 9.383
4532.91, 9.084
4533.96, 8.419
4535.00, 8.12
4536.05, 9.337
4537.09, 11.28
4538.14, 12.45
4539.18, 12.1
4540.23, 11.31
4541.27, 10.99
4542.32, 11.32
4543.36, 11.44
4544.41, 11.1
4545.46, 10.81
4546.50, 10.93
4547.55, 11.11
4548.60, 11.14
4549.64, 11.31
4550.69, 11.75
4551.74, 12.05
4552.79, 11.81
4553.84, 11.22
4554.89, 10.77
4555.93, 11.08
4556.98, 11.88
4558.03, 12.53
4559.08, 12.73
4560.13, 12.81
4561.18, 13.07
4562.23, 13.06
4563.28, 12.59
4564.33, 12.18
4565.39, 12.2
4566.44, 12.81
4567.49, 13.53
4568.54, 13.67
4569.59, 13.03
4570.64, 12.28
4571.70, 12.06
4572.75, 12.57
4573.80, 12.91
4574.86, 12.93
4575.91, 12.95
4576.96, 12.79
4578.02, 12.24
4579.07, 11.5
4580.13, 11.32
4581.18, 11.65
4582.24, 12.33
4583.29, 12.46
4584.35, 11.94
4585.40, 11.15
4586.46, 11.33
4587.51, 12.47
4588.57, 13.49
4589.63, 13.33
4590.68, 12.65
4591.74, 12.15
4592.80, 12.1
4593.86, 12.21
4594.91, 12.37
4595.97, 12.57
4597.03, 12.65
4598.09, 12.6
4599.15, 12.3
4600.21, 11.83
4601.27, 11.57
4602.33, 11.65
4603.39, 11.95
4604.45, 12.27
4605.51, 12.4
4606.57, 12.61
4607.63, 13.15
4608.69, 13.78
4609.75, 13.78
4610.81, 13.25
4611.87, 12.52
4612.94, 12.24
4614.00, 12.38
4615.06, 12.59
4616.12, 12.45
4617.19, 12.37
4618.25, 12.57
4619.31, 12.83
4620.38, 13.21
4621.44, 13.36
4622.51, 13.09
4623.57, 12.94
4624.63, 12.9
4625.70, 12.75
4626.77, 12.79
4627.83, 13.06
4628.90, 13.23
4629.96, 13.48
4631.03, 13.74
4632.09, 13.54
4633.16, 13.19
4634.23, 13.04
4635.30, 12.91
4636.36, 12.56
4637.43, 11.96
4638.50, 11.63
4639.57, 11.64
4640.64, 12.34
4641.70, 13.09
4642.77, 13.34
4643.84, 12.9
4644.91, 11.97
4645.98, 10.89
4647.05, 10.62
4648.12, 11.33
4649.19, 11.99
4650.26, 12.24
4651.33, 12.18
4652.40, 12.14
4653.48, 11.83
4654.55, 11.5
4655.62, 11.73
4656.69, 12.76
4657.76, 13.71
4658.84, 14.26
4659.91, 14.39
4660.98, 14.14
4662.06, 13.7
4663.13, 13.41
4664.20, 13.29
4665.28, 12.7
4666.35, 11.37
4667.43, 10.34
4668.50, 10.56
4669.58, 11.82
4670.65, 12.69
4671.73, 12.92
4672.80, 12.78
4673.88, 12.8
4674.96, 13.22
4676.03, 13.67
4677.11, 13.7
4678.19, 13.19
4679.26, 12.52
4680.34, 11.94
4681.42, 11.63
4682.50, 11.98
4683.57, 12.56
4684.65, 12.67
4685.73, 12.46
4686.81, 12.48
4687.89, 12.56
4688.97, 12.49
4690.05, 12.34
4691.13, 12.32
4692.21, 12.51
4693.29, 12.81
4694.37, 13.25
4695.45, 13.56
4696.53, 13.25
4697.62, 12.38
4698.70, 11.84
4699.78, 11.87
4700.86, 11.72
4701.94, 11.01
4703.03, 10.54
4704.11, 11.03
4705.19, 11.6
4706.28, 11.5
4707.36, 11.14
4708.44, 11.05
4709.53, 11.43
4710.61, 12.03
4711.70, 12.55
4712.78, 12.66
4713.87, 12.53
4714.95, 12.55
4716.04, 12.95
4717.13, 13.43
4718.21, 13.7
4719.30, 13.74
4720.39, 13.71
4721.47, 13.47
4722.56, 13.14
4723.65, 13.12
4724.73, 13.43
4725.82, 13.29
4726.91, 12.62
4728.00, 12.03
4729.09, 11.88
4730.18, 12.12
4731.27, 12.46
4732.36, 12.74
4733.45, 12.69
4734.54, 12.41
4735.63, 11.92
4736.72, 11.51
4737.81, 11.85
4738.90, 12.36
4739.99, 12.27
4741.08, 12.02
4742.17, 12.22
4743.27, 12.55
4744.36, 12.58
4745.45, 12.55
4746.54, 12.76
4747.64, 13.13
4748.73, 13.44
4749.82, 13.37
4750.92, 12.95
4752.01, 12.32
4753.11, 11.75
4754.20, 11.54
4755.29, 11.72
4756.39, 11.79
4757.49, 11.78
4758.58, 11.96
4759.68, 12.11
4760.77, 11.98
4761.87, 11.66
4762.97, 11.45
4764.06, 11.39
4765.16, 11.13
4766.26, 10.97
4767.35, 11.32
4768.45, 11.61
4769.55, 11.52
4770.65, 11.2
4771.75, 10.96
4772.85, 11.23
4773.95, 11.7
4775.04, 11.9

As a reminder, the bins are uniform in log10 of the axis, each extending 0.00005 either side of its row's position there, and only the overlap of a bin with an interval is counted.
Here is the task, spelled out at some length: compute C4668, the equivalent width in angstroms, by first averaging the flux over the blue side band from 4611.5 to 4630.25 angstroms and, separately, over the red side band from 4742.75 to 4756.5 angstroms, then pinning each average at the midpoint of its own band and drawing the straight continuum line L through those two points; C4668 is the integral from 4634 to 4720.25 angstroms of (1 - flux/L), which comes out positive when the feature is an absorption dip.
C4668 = 1.9 angstroms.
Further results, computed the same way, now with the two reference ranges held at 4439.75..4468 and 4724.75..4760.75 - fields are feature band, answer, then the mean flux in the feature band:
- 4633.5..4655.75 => -1.6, 12.1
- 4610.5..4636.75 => -4.5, 12.9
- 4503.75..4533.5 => -4.5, 11.4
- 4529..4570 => -4.6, 11.4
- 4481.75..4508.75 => -4.9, 11.4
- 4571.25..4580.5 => -1.6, 12.4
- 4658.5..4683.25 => -2.5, 12.7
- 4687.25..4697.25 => -0.8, 12.8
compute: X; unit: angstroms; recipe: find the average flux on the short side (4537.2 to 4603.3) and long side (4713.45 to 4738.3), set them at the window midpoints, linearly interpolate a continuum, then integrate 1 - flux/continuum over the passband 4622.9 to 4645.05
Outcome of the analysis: -0.8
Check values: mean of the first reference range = 12.1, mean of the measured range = 12.8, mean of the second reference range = 12.8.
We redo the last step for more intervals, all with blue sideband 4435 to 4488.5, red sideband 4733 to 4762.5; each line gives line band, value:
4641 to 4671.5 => -2.3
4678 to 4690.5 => -0.7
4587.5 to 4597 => -1.4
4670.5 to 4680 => -1.1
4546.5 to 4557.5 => -0.8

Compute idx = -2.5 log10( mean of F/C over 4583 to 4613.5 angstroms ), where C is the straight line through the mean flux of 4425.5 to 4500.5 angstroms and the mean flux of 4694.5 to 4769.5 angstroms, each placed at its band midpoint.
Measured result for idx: -0.12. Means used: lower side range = 9.92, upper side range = 12.3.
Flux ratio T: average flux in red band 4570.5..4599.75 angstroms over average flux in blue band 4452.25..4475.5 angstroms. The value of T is 1.3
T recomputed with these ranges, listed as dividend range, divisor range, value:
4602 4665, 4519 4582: 1.10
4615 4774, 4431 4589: 1.13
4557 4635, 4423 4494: 1.29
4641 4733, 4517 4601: 1.07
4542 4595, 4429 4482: 1.26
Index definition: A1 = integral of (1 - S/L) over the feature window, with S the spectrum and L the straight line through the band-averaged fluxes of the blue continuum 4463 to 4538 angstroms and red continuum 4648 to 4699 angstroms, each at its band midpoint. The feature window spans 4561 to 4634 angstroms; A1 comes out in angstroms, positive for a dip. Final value -4.5 angstroms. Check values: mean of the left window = 11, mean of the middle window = 12.6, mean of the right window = 12.6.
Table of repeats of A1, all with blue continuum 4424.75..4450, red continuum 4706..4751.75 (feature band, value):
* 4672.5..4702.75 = -0.98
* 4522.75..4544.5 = 0.60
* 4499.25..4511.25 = -2.47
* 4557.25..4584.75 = -4.07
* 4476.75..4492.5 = -1.56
